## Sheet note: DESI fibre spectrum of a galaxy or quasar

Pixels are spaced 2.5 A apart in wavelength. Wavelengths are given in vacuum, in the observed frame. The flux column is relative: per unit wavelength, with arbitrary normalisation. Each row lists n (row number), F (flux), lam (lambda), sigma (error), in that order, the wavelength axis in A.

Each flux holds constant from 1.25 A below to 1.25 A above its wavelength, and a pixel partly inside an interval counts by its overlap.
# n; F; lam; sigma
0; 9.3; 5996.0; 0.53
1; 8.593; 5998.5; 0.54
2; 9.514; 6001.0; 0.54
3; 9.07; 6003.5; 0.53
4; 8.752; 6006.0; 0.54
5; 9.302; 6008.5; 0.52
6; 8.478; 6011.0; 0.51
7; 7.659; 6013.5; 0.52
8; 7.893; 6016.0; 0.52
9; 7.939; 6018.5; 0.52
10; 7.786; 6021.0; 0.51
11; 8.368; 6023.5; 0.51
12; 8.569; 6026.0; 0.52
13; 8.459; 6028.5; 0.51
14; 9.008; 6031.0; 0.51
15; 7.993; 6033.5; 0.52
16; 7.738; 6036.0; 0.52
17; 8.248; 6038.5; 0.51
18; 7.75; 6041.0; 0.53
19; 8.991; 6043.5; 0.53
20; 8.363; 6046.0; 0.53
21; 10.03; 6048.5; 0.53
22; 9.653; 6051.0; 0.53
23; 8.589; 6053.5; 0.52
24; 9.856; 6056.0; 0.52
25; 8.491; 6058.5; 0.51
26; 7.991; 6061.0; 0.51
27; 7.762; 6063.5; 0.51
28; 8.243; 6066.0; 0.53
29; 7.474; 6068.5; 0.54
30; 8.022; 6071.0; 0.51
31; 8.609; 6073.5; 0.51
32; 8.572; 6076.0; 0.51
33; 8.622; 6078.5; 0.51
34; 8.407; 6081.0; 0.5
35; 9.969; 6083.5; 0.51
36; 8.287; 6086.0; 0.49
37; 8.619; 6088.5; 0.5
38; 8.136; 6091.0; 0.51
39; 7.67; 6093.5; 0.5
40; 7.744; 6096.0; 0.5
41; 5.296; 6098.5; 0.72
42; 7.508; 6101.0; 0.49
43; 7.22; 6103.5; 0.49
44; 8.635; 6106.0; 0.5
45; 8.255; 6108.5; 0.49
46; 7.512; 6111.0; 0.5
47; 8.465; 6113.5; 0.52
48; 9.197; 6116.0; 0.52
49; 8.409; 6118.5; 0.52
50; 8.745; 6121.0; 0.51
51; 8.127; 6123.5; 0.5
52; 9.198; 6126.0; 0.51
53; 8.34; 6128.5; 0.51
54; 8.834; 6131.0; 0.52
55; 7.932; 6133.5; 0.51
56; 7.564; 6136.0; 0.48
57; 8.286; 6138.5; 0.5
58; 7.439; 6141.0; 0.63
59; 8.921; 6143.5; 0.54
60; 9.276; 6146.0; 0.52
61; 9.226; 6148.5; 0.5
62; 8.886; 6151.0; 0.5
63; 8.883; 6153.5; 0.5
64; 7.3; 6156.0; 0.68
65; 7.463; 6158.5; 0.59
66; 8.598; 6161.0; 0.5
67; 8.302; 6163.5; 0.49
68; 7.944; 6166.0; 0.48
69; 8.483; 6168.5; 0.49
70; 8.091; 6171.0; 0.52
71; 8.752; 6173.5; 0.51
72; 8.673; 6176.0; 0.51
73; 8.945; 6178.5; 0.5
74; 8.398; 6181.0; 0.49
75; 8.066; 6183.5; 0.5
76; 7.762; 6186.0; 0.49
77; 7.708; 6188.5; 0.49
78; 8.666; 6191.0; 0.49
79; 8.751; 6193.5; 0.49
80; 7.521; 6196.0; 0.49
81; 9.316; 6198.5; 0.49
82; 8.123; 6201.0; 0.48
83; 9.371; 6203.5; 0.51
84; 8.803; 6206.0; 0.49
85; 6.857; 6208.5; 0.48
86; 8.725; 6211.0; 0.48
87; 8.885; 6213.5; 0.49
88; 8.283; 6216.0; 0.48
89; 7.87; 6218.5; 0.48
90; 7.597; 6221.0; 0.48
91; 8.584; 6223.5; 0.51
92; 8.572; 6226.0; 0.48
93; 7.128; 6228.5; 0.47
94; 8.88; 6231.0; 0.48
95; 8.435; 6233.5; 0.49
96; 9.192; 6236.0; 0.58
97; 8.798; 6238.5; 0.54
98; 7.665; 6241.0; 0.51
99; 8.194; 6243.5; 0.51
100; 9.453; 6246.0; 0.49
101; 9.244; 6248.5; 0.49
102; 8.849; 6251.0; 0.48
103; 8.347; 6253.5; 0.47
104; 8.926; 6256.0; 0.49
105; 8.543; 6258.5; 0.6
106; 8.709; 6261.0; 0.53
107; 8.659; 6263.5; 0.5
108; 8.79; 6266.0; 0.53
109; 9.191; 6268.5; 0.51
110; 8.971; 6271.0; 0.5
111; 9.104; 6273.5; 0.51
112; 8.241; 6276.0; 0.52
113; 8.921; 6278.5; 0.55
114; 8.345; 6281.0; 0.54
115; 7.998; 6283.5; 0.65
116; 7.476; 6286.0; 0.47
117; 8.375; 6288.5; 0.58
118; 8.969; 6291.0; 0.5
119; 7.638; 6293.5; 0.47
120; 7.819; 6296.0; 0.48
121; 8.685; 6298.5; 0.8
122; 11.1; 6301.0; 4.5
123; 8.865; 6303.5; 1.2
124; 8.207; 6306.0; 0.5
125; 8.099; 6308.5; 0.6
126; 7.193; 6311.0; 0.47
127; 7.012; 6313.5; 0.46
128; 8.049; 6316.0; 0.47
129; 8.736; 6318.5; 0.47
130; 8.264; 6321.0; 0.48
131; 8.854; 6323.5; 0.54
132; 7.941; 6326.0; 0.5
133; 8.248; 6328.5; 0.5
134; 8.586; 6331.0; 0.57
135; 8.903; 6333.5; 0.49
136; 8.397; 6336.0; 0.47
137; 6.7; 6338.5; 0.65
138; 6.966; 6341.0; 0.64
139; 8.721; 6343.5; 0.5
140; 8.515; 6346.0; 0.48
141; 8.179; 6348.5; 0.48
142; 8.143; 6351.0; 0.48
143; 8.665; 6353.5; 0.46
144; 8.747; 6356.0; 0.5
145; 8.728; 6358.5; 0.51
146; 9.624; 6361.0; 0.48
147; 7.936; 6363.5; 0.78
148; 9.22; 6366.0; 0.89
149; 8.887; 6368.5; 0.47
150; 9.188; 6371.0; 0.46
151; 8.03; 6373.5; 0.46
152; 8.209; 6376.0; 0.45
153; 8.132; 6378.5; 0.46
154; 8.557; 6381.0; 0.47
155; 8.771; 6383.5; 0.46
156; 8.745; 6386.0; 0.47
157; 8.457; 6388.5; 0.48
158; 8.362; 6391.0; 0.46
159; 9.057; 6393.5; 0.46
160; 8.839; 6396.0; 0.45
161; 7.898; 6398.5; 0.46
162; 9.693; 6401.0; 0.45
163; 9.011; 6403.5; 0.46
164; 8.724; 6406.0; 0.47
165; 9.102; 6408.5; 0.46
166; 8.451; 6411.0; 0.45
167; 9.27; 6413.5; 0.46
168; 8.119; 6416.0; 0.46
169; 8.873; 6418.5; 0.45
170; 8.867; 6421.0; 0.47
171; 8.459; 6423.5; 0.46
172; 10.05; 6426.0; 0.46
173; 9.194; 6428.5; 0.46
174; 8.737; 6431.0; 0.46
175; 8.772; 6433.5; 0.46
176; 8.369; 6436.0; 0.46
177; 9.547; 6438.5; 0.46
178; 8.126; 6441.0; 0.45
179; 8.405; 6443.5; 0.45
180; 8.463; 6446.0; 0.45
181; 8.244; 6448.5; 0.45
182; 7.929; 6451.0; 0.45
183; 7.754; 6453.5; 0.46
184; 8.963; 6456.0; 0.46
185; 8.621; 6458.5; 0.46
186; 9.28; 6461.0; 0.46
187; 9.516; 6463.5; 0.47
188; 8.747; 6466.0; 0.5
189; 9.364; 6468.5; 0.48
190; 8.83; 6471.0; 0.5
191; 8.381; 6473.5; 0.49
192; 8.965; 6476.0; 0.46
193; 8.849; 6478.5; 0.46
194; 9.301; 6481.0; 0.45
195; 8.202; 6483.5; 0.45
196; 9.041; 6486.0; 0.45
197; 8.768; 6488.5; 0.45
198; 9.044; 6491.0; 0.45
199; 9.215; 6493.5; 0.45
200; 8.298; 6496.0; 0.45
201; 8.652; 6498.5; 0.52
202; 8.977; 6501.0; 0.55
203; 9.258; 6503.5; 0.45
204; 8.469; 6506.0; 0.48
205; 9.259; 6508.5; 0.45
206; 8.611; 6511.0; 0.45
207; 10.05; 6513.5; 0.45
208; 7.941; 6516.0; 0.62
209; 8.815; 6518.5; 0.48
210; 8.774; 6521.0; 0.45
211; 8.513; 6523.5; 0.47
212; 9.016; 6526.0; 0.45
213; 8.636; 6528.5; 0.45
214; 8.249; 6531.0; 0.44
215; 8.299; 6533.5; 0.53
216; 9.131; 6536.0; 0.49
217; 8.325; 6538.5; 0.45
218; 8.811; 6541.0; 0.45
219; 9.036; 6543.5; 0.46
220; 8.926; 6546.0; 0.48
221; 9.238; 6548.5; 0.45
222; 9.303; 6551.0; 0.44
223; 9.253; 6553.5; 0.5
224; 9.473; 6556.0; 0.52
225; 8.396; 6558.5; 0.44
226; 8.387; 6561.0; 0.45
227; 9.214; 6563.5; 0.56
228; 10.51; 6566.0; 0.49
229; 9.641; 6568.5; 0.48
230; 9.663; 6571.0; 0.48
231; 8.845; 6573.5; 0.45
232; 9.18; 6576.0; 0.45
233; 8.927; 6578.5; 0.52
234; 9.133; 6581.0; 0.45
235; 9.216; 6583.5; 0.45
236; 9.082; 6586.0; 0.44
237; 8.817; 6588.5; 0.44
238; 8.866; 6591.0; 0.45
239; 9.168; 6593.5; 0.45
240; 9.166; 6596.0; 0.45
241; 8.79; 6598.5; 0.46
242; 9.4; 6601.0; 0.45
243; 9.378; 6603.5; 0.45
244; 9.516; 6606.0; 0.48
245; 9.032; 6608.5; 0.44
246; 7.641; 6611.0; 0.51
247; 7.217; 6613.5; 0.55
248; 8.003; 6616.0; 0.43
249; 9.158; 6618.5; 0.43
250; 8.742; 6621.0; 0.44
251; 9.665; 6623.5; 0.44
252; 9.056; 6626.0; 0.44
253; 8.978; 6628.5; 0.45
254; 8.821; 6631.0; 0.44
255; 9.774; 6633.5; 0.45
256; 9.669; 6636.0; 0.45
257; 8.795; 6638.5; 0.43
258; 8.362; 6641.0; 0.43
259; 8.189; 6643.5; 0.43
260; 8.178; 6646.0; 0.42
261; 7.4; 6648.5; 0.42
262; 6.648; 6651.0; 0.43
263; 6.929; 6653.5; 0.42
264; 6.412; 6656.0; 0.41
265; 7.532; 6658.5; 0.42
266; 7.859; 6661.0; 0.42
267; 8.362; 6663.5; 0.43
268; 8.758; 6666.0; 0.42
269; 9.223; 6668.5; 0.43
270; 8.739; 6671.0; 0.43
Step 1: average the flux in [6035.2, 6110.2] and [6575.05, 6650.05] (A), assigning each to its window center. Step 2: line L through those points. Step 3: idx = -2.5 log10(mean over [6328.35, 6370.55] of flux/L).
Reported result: 0.02 mag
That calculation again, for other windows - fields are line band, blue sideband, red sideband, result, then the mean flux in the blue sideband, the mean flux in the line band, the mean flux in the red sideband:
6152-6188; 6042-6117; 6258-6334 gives 0.017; 8.33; 8.25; 8.46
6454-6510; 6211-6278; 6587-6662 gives -0.044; 8.59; 8.89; 8.51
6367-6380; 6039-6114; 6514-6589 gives 0.027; 8.29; 8.5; 8.97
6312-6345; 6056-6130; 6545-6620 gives 0.065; 8.22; 8.1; 9.02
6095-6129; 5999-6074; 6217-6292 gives 0.060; 8.49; 8.04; 8.53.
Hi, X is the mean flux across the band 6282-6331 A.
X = 8.3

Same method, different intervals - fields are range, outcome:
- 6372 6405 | 8.6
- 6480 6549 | 8.81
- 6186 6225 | 8.32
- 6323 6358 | 8.25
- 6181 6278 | 8.5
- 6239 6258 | 8.67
